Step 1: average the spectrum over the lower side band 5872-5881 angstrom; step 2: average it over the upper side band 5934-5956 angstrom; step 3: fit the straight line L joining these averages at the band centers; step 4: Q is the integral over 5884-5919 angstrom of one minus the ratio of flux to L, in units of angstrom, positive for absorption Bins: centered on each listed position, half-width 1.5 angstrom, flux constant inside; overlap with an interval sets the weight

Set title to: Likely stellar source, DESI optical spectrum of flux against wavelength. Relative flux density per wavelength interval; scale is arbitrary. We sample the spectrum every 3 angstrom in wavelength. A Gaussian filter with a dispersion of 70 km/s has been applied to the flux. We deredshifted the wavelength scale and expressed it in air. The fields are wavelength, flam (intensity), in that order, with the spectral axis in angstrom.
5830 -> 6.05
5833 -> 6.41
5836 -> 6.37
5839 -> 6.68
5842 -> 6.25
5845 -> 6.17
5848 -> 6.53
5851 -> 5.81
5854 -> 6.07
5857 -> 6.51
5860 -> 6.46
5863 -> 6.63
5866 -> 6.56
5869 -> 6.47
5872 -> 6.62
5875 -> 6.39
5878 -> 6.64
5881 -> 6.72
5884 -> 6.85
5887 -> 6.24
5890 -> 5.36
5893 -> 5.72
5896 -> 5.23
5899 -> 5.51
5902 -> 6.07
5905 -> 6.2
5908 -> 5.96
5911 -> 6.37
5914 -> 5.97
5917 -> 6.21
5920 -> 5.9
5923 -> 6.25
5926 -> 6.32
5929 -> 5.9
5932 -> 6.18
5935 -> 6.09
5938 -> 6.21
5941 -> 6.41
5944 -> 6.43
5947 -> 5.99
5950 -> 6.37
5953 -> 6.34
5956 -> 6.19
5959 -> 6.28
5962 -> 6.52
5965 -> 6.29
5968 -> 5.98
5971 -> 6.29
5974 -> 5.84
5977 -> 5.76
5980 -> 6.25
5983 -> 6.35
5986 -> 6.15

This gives 2.8 angstrom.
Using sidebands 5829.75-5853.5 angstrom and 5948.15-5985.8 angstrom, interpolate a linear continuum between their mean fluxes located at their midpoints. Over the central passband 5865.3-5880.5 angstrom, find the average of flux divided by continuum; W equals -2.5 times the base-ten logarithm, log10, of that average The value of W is -0.048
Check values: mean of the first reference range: 6.29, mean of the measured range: 6.55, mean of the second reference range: 6.2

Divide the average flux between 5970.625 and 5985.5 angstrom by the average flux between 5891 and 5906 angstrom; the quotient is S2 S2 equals 1.1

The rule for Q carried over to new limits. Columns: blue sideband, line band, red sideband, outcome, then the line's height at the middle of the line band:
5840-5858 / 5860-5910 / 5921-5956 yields 0.1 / 6.22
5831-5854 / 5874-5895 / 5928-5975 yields 0.1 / 6.26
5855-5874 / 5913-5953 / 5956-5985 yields 0.7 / 6.3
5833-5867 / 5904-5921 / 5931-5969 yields 0.5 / 6.3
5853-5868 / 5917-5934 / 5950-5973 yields 0.6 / 6.34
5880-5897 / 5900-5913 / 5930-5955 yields 0.0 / 6.1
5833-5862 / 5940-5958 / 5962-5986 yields -0.3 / 6.17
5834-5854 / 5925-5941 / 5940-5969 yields 0.3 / 6.28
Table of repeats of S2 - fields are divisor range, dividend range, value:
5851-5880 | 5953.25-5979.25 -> 0.95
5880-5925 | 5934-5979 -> 1.03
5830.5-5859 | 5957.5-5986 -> 0.98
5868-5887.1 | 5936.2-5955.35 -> 0.95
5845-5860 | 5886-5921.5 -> 0.94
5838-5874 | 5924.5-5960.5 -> 0.97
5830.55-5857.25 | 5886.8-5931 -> 0.94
